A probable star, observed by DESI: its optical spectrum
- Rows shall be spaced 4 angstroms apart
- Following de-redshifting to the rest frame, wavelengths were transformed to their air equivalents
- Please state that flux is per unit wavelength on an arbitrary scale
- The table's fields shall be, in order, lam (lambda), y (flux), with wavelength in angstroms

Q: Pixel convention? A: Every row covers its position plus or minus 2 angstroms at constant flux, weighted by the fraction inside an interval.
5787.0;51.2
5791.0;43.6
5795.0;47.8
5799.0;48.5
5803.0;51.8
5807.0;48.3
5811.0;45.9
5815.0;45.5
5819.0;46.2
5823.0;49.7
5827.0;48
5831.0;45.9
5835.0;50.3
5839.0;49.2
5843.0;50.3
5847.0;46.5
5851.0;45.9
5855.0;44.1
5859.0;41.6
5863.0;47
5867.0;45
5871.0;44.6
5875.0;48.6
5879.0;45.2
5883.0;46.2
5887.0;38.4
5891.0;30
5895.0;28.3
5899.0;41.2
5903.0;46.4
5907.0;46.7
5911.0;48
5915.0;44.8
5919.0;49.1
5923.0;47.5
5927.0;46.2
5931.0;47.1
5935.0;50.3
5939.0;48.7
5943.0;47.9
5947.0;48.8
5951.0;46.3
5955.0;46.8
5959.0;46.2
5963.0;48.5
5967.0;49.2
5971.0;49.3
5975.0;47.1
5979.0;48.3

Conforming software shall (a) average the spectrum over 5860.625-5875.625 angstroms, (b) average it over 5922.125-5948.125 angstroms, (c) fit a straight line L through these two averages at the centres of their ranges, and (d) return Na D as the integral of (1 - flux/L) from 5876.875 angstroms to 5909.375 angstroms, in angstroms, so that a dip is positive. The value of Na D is 4.4 angstroms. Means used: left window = 46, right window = 48.1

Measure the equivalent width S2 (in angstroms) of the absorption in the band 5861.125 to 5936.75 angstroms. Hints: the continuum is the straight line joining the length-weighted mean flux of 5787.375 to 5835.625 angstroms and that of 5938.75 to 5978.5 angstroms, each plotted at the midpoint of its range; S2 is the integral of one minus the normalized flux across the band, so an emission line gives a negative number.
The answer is 5.6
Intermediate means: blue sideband 47.7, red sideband 47.9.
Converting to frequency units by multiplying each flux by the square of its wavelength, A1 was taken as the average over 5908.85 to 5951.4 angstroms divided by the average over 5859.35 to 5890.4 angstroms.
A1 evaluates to 1.10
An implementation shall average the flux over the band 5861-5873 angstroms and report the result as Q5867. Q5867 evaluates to 45.5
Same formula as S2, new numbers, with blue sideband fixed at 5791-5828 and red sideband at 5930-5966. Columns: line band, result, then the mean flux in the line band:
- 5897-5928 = 1.05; 46.2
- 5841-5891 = 3.27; 44.7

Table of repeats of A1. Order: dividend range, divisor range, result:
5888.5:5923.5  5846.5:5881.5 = 0.94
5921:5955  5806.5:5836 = 1.05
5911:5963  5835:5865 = 1.05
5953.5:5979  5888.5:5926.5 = 1.15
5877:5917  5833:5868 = 0.90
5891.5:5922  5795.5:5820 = 0.93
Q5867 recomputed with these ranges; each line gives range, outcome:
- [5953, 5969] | 47.7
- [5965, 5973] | 49.2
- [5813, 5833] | 47.1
